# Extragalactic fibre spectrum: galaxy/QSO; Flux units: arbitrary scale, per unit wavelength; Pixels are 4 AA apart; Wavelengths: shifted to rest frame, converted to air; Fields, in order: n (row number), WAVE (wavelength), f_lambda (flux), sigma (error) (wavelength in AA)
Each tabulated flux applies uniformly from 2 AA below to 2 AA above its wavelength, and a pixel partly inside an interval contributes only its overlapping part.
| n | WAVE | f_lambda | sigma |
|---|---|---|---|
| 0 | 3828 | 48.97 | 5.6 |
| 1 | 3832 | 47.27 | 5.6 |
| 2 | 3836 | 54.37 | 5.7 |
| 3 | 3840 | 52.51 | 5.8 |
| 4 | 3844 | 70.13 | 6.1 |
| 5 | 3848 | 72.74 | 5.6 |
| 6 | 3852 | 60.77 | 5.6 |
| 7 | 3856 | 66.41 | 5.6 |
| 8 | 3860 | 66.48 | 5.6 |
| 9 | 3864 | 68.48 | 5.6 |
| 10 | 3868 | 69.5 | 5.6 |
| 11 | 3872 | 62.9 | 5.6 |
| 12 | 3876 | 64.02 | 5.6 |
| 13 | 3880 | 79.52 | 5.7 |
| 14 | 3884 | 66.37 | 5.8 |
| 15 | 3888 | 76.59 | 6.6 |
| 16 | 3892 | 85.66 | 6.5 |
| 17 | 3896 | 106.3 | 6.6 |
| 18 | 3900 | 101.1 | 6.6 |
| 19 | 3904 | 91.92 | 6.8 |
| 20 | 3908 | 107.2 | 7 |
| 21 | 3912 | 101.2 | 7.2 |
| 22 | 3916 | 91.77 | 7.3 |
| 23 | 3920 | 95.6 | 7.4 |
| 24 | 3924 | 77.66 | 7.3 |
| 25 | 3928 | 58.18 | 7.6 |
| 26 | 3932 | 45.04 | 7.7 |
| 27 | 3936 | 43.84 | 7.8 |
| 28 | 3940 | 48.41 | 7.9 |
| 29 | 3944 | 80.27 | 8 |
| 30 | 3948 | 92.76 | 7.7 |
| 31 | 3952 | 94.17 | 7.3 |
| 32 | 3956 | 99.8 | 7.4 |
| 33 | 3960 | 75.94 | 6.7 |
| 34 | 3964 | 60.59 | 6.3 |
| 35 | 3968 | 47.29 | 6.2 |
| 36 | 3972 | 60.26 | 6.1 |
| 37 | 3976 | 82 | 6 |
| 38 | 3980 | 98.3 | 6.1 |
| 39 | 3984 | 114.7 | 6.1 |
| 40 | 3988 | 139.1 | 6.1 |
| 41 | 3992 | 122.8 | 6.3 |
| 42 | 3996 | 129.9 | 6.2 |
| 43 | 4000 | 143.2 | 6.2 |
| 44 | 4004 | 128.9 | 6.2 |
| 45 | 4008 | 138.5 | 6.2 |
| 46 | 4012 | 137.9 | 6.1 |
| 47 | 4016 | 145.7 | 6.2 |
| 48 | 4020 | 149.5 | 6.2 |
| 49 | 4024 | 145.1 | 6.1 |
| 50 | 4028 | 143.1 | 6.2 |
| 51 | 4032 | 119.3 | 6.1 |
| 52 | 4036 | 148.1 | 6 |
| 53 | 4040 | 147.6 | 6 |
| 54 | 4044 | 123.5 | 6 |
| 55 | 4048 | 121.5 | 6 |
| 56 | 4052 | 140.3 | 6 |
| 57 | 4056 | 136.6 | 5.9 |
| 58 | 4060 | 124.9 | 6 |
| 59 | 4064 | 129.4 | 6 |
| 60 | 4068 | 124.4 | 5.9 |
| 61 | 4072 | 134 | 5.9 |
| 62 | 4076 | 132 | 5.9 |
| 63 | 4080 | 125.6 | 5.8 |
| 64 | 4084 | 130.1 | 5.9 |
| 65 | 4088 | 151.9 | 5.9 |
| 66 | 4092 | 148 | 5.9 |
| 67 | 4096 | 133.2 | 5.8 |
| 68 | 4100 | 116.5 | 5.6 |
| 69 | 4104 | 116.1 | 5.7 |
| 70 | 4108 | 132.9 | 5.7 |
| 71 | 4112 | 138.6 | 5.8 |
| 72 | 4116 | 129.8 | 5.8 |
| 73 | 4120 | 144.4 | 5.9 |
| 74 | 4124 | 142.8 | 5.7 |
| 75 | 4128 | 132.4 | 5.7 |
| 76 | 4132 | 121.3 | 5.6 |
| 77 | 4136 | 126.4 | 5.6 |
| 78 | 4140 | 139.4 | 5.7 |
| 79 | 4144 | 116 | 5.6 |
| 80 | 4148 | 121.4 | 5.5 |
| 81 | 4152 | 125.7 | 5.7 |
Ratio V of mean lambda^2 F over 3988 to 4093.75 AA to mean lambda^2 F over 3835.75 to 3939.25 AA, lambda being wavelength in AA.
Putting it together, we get 2.0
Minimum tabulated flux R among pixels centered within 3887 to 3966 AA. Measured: 43.84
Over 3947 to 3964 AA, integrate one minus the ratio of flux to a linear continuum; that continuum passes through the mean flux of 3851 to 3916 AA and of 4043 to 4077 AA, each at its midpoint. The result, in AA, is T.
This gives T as 2.3 AA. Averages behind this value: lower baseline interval 80.3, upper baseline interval 130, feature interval 87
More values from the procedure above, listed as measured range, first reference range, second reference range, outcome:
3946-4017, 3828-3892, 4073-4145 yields -4.82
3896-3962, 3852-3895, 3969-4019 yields 6.84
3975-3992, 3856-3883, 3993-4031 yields 1.85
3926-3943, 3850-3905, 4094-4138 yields 7.30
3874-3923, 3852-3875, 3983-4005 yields -2.99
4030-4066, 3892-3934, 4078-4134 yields -3.93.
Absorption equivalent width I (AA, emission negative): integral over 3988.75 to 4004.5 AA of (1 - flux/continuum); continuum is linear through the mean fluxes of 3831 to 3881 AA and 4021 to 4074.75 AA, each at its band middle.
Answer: -2.3 AA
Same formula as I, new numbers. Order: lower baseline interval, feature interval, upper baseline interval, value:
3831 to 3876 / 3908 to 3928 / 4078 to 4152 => -2.50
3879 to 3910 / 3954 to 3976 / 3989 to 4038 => 8.92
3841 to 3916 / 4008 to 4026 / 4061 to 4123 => -4.80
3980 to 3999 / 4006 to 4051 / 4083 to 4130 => -3.62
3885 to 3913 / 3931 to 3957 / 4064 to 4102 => 8.04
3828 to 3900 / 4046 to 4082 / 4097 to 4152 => -4.63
